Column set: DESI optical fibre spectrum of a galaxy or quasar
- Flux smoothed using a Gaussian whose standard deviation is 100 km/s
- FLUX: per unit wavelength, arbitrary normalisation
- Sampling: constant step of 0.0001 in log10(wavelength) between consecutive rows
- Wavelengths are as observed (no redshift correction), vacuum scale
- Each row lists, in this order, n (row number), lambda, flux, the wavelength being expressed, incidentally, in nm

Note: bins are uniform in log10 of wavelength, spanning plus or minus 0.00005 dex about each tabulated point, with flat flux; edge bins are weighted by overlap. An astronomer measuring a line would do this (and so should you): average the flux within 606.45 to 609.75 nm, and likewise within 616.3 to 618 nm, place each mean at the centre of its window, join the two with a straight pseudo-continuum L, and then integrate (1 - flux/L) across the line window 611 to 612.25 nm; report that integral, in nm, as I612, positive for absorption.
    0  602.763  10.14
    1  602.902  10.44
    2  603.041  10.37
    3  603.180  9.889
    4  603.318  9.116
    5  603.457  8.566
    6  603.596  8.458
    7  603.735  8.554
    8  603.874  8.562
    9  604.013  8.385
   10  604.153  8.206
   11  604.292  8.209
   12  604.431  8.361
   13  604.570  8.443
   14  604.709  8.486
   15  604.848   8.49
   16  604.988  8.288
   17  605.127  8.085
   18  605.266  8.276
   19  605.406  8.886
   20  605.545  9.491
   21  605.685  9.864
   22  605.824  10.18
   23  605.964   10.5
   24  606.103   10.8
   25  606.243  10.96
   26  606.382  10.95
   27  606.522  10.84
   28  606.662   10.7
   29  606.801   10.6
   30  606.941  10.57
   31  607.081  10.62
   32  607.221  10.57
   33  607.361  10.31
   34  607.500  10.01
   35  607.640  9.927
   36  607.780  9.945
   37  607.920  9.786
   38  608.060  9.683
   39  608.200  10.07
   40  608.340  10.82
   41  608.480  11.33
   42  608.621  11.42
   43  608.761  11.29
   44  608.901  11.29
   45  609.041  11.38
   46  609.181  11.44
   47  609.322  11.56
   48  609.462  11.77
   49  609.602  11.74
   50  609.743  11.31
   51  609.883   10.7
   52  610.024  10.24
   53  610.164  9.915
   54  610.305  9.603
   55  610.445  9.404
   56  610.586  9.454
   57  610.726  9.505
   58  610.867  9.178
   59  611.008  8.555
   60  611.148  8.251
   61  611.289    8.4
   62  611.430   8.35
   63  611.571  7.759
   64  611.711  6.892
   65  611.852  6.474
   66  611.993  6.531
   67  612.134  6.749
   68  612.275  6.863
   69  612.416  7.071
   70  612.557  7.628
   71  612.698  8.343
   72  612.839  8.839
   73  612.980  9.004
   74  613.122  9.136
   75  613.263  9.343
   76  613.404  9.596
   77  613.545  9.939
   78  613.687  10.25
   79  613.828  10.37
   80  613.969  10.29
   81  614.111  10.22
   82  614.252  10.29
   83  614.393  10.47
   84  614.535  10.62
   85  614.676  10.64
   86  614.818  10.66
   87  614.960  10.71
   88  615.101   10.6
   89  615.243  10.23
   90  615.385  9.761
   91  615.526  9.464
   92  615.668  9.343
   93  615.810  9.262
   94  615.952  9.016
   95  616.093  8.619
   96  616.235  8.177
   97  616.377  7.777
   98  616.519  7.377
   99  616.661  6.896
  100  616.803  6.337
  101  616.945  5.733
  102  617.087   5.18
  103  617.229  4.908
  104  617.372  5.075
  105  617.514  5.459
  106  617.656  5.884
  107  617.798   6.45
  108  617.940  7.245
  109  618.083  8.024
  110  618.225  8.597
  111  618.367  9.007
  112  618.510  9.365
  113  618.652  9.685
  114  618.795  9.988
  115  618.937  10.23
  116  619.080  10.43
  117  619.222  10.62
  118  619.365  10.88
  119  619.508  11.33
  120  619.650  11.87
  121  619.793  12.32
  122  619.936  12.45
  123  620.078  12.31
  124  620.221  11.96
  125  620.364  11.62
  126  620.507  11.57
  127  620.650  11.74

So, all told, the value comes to 0.21 nm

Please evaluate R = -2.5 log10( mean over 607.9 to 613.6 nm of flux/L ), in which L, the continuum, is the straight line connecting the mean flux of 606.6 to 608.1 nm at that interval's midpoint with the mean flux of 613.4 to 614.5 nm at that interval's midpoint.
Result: 0.09 mag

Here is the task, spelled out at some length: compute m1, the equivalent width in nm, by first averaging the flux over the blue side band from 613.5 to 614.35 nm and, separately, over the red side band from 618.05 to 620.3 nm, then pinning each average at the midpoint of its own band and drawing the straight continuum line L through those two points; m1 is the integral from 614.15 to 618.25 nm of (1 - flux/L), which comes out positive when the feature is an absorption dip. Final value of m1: 0.85 nm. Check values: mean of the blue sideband 10.2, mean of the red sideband 10.6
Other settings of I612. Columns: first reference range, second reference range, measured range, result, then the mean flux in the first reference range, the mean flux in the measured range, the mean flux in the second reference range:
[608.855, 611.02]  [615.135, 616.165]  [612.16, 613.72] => 0.201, 10.5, 8.63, 9.43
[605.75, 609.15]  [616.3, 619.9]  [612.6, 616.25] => -0.260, 10.6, 9.75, 8.31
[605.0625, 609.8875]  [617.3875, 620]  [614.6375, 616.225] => -0.014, 10.5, 9.76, 9.34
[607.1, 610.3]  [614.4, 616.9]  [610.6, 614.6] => 0.428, 10.7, 8.76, 9.14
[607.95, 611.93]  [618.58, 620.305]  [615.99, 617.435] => 0.553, 9.91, 6.67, 11.2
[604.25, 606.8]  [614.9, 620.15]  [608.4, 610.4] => -0.383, 9.48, 11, 8.83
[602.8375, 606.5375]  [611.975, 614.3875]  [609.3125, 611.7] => -0.156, 9.22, 9.63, 8.95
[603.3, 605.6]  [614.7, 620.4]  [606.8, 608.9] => -0.450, 8.5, 10.5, 9.02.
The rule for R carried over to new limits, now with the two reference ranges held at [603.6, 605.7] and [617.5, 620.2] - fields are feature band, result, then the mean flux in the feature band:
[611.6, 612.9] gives 0.25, 7.27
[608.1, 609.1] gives -0.24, 11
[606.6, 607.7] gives -0.19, 10.4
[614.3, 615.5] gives -0.11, 10.4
